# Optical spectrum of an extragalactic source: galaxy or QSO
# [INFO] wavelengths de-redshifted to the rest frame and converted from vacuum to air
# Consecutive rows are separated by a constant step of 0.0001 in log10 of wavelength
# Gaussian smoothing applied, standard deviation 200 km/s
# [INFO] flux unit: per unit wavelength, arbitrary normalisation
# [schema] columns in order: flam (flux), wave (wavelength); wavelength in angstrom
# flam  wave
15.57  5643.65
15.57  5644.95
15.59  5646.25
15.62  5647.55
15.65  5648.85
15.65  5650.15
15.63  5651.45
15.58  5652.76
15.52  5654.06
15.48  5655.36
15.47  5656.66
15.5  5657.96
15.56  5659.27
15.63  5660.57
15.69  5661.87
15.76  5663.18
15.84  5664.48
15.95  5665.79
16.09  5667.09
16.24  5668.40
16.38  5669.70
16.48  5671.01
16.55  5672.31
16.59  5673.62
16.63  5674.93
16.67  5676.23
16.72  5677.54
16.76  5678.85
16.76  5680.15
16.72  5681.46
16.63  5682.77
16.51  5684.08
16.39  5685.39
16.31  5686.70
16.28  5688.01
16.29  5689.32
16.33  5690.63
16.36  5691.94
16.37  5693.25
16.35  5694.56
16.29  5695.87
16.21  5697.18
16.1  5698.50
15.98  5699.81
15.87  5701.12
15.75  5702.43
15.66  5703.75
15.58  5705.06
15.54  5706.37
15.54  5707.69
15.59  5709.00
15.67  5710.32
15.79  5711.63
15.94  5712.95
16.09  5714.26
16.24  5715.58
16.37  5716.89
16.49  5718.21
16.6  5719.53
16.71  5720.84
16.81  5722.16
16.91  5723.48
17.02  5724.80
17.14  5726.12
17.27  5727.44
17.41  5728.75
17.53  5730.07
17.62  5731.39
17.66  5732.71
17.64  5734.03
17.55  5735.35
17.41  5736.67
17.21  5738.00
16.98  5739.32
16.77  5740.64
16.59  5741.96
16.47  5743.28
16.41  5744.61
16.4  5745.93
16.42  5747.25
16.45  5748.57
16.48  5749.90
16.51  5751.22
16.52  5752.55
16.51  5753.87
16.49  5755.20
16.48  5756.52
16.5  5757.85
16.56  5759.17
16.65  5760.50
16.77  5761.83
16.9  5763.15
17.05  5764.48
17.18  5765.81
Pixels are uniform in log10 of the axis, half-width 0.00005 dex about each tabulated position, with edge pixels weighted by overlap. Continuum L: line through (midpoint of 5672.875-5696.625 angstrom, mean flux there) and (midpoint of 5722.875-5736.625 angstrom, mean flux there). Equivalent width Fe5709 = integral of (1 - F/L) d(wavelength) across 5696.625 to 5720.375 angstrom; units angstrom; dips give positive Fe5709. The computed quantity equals 1.4 angstrom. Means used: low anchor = 16.5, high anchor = 17.4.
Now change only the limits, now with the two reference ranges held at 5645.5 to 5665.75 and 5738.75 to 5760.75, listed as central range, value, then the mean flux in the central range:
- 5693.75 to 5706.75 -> 0.1 angstrom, 16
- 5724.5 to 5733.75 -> -0.6 angstrom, 17.4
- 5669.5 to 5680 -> -0.5 angstrom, 16.6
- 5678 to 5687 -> -0.4 angstrom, 16.6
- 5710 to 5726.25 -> -0.2 angstrom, 16.4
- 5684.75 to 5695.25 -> -0.3 angstrom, 16.3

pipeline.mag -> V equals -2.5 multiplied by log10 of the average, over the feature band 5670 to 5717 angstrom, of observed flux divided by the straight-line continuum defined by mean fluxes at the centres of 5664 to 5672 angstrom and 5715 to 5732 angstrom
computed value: 0.02 mag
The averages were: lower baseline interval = 16.2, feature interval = 16.2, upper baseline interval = 16.9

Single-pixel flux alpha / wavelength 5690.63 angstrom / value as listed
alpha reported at 16.33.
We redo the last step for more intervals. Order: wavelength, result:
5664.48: 15.84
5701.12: 15.87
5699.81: 15.98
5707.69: 15.54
